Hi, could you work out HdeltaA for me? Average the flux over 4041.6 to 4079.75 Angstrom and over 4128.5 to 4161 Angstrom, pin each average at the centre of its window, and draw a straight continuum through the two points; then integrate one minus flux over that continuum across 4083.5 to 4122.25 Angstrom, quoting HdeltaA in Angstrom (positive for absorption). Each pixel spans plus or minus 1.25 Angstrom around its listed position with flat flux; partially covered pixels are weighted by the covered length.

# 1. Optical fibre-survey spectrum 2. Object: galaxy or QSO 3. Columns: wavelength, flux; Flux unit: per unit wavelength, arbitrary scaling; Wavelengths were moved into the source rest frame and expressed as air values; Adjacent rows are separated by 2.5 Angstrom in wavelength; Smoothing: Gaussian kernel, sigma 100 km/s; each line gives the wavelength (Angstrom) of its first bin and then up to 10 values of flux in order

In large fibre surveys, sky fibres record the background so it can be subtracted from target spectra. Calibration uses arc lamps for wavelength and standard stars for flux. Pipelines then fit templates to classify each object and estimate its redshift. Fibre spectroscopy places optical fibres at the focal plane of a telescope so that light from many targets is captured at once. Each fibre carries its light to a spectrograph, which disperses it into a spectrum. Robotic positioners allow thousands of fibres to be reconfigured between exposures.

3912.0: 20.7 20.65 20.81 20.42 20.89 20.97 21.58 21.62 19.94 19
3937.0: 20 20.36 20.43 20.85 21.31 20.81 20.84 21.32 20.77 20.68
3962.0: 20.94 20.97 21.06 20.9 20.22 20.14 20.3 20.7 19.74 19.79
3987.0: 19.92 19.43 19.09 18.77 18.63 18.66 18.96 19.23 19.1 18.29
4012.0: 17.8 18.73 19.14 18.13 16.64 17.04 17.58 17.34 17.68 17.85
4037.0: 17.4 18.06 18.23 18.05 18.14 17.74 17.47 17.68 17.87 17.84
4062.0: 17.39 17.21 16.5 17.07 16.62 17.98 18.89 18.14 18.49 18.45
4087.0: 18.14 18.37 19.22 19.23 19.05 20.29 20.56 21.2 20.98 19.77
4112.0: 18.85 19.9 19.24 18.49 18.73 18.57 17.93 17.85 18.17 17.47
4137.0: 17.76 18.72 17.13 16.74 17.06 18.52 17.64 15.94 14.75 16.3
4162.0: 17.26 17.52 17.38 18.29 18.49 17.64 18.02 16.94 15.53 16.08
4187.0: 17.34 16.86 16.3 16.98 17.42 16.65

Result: -4.4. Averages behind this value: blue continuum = 17.7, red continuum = 17.2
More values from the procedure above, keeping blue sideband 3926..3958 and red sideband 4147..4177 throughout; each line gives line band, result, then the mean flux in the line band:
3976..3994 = 0.19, 19.8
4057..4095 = 1.33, 17.9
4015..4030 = 1.32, 17.7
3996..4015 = 0.98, 18.7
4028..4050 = 1.54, 17.8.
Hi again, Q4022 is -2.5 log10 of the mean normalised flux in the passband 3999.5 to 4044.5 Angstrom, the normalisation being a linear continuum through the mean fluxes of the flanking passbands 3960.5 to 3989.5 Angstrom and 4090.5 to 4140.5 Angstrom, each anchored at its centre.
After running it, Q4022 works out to 0.11 mag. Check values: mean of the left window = 20.4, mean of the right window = 19.1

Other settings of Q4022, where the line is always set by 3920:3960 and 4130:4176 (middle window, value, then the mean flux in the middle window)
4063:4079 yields 0.075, 17.4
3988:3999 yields 0.050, 19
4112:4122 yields -0.068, 19.1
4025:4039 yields 0.101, 17.6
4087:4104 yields -0.066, 19.4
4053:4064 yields 0.072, 17.7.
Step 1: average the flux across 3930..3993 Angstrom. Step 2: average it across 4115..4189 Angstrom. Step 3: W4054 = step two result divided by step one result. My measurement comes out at 0.86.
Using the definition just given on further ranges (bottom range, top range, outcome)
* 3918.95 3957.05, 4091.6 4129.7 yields 0.94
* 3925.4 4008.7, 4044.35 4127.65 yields 0.92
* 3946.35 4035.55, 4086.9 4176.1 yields 0.94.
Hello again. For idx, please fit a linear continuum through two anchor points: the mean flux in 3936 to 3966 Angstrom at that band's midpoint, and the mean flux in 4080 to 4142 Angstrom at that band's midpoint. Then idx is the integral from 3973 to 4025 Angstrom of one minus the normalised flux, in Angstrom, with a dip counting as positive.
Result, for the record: 3.2 Angstrom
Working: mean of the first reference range 20.8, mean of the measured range 19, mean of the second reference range 18.9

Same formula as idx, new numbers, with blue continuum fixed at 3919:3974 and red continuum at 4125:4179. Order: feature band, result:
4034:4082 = 3.1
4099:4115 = -1.8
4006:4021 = 0.9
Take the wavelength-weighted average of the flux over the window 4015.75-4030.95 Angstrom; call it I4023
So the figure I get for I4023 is 17.6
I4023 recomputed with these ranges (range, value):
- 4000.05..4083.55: 17.9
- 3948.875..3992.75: 20.4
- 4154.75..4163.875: 16.2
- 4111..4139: 18.5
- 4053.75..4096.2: 18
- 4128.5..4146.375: 17.7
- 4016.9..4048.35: 17.7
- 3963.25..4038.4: 19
